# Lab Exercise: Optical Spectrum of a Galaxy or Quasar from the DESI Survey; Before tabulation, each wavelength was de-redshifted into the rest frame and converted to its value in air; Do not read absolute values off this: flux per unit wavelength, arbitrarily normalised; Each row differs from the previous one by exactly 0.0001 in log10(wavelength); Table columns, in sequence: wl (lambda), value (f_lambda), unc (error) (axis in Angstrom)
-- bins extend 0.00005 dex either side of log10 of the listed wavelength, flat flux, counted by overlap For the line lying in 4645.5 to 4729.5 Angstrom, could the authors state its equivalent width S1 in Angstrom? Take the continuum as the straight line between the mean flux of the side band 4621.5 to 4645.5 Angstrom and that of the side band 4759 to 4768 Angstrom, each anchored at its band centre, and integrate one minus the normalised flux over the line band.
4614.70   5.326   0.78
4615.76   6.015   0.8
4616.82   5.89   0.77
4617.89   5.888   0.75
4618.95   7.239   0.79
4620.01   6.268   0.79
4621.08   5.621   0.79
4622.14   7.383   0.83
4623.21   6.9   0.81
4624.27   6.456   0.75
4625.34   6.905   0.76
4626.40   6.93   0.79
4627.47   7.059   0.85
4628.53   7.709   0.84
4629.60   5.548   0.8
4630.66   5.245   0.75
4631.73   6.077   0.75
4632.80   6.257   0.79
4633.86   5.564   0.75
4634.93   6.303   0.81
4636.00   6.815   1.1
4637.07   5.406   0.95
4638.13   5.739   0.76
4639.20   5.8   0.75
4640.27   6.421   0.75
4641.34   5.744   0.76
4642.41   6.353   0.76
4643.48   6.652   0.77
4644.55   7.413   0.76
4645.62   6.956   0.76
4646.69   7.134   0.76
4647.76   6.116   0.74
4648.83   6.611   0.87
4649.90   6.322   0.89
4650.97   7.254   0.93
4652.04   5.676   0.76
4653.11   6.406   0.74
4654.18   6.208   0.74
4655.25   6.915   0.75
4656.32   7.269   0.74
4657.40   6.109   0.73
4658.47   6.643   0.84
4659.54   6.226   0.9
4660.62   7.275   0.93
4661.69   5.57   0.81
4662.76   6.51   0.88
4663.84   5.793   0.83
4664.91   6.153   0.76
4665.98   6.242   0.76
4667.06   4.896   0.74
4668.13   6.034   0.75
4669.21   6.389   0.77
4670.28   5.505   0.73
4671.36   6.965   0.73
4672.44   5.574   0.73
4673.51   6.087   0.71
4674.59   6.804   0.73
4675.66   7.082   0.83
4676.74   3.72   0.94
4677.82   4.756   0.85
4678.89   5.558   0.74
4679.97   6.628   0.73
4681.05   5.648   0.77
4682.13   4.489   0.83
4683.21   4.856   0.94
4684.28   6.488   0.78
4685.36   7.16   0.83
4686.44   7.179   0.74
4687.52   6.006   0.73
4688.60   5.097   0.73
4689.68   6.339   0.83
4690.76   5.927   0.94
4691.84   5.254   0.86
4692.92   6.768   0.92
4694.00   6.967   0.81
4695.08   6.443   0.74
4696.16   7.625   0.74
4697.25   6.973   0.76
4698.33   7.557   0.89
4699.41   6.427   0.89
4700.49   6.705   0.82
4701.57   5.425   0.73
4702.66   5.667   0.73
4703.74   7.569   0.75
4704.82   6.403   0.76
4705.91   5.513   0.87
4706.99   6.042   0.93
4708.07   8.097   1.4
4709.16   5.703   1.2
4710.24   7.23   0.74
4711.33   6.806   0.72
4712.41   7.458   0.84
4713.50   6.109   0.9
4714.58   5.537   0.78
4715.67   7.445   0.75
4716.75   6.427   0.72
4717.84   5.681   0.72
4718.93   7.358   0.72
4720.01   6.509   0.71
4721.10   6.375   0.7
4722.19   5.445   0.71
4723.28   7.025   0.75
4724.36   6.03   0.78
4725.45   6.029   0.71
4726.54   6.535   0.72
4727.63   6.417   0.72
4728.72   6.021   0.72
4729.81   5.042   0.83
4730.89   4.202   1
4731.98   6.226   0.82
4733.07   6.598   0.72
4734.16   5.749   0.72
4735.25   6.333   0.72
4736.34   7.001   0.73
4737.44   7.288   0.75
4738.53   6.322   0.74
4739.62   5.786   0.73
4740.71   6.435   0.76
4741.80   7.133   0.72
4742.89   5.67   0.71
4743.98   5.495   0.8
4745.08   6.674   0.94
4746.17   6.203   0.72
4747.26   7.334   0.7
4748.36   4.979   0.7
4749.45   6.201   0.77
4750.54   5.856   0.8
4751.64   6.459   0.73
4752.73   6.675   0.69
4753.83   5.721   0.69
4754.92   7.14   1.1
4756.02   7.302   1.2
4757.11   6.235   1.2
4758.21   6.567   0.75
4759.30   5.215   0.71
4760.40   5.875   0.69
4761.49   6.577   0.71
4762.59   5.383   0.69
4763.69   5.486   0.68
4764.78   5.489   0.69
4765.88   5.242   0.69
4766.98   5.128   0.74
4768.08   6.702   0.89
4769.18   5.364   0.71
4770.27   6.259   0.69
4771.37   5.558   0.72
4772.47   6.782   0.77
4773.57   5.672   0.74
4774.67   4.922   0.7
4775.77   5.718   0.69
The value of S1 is -3.2 Angstrom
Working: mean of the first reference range 6.4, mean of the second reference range 5.62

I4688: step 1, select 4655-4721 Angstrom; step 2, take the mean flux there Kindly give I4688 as 6.29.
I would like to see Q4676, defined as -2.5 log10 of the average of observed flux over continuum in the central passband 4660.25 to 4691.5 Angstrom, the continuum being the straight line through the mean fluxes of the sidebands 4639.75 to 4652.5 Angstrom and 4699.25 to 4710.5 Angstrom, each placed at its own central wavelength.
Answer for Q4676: 0.095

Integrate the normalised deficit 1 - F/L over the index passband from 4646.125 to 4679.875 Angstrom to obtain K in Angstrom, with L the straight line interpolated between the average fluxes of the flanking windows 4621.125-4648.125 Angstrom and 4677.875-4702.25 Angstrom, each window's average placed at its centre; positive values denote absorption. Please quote 0.7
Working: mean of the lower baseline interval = 6.42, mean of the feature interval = 6.19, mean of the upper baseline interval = 6.22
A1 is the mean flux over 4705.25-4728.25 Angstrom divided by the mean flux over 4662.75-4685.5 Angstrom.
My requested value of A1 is 1.11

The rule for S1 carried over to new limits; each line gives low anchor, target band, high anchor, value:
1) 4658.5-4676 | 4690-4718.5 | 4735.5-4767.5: -1.59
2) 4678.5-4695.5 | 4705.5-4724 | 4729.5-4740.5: -1.35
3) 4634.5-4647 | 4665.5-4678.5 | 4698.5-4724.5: 1.20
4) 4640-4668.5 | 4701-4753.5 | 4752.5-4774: -1.36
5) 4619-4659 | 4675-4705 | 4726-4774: 0.55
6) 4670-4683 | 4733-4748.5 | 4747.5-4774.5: -1.14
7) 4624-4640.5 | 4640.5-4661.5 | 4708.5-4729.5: -0.94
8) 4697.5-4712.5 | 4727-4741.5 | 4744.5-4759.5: 0.70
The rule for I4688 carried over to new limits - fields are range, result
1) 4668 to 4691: 5.92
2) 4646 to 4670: 6.35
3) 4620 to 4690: 6.23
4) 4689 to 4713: 6.58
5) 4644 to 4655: 6.62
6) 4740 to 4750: 6.23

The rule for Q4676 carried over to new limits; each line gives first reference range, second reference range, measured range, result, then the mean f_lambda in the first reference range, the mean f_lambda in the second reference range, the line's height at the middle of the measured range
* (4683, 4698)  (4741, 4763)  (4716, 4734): 0.03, 6.41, 6.24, 6.32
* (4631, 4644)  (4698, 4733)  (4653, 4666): -0.05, 6.08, 6.34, 6.15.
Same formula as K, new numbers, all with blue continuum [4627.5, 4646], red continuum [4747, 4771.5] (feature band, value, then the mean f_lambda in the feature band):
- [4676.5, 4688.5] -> 0.9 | 5.71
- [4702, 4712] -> -0.7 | 6.56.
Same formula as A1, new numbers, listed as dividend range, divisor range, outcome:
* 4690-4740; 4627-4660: 1.00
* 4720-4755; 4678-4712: 0.98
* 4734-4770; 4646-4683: 1.01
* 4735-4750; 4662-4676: 1.03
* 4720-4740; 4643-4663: 0.93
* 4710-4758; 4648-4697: 1.03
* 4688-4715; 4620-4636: 1.01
